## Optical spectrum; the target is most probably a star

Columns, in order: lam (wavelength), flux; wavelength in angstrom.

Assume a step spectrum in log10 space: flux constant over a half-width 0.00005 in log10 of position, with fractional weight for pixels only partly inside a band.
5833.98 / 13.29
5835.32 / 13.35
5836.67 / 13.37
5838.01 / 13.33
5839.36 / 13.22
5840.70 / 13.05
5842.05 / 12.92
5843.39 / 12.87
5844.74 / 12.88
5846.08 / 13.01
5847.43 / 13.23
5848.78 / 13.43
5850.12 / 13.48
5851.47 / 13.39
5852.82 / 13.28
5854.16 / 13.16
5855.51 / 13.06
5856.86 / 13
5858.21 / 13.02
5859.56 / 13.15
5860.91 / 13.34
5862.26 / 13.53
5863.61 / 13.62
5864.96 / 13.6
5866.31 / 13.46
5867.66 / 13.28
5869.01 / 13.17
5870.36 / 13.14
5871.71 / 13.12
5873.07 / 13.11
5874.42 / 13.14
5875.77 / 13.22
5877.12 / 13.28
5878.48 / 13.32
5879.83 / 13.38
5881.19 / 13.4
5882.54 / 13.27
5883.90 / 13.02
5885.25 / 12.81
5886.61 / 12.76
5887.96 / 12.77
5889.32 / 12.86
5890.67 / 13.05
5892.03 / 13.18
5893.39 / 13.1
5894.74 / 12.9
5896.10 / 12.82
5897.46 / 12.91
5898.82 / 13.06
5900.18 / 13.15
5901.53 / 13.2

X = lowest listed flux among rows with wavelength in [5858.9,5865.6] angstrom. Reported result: 13.15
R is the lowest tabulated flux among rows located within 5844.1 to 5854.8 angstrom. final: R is 12.88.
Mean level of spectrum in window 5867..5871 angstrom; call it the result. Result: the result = 13.2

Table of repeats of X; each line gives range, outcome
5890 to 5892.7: 13.05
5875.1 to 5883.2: 13.22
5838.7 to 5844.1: 12.87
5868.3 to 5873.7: 13.11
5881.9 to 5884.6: 13.02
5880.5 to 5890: 12.76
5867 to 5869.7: 13.17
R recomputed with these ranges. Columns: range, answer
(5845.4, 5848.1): 13.01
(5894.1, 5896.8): 12.82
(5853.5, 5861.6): 13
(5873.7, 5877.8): 13.14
